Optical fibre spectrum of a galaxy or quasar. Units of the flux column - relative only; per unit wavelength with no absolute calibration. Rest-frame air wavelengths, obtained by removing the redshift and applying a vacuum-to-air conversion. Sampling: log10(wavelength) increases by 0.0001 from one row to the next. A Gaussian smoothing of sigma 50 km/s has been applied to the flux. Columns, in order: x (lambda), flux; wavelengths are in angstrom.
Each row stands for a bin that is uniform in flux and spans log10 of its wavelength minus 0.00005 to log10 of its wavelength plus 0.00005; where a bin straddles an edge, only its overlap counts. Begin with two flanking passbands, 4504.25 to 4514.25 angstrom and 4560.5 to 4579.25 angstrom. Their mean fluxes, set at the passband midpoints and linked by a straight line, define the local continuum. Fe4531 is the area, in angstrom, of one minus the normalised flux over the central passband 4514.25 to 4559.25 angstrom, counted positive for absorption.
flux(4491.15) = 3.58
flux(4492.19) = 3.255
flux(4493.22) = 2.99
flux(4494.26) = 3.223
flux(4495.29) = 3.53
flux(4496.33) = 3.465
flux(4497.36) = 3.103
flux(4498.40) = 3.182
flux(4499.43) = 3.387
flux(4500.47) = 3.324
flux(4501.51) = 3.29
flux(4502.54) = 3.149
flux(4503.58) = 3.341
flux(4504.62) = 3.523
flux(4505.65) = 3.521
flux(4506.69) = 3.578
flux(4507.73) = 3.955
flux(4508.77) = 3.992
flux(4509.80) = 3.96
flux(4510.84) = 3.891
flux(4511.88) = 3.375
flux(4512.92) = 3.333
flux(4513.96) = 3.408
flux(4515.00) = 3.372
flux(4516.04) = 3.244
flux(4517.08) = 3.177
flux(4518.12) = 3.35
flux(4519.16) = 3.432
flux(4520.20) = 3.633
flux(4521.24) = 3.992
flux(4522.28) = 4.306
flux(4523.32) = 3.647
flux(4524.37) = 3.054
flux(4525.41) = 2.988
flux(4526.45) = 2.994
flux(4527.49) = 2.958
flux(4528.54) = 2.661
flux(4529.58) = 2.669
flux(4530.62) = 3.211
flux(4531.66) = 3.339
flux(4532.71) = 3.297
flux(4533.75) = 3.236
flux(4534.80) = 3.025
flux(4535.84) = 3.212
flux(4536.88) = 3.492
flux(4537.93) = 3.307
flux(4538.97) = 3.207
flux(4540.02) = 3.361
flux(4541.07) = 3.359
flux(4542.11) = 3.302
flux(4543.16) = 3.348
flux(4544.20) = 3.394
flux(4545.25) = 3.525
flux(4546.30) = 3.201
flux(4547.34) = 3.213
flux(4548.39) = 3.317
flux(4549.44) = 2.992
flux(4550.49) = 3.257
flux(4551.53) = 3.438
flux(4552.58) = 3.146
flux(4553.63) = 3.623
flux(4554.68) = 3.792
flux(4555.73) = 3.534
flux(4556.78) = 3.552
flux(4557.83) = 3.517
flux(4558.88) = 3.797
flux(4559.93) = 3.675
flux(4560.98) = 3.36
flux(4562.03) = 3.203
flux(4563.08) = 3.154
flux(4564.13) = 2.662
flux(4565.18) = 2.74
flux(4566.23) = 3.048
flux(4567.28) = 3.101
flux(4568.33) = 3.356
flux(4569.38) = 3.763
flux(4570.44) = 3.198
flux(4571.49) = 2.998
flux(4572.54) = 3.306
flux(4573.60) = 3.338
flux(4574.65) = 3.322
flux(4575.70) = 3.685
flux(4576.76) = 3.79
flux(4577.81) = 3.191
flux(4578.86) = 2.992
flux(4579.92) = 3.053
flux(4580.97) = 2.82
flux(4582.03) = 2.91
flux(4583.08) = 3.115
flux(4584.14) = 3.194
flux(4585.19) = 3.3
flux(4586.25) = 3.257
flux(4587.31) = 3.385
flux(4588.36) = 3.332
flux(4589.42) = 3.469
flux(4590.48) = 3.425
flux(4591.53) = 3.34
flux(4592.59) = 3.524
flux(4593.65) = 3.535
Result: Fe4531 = 1.70 angstrom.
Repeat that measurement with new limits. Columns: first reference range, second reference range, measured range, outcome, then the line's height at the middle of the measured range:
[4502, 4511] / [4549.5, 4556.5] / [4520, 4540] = 1.53 angstrom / 3.54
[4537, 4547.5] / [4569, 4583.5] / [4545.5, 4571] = -0.23 angstrom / 3.29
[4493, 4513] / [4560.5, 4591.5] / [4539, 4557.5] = -0.30 angstrom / 3.32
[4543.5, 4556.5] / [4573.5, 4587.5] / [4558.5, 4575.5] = 0.21 angstrom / 3.29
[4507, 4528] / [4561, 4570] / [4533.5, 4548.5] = 0.12 angstrom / 3.33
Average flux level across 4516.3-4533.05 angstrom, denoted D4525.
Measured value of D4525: 3.29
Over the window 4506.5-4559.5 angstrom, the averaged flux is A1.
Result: 3.39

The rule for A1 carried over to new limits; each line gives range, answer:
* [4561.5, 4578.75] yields 3.24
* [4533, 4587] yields 3.29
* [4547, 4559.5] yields 3.43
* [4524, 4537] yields 3.08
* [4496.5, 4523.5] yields 3.52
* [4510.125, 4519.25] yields 3.41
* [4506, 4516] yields 3.63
